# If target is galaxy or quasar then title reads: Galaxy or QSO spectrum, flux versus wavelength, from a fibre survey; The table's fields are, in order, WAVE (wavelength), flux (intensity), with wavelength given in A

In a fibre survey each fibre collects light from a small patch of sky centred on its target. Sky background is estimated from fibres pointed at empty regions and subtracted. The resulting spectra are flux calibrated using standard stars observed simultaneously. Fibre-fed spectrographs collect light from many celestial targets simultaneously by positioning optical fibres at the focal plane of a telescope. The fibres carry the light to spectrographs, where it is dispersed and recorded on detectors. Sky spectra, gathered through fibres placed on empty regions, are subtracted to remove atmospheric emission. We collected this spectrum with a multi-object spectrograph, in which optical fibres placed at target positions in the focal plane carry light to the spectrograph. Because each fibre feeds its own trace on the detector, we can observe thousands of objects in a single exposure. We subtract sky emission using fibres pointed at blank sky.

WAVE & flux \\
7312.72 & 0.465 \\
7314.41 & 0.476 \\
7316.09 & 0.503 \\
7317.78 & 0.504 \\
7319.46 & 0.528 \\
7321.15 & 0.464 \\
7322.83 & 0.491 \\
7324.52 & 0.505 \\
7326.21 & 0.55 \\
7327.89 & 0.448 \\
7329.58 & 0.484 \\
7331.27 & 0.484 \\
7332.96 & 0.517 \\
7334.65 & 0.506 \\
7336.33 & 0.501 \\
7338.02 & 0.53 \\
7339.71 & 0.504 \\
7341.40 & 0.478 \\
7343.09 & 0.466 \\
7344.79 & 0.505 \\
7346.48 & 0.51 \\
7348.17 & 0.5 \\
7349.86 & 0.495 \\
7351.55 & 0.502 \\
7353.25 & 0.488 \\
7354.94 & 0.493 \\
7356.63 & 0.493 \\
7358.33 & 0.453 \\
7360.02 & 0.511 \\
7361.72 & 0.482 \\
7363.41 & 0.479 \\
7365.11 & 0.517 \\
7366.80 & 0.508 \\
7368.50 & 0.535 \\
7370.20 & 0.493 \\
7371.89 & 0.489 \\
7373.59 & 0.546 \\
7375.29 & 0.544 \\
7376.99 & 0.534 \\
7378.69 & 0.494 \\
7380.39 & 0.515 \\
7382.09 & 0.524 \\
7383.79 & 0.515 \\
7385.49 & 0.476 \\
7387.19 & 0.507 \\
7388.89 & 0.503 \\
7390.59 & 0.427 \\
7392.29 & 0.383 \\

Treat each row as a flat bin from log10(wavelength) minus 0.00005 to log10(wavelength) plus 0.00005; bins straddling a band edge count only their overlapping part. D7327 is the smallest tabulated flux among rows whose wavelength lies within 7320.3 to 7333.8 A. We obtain 0.448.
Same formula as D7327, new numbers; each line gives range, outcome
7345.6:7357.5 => 0.488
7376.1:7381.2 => 0.494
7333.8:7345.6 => 0.466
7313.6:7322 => 0.464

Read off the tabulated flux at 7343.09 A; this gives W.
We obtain 0.466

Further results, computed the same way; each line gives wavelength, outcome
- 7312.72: 0.465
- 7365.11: 0.517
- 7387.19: 0.507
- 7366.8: 0.508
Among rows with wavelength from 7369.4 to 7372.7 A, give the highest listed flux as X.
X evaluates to 0.493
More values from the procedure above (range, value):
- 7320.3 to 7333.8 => 0.55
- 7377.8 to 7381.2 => 0.515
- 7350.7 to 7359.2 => 0.502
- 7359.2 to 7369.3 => 0.535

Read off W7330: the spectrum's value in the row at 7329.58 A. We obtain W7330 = 0.484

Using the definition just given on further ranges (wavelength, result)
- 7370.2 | 0.493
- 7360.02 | 0.511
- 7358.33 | 0.453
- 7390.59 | 0.427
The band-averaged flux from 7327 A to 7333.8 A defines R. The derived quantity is 0.484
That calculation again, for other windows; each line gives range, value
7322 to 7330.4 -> 0.496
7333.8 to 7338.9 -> 0.513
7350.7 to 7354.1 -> 0.495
